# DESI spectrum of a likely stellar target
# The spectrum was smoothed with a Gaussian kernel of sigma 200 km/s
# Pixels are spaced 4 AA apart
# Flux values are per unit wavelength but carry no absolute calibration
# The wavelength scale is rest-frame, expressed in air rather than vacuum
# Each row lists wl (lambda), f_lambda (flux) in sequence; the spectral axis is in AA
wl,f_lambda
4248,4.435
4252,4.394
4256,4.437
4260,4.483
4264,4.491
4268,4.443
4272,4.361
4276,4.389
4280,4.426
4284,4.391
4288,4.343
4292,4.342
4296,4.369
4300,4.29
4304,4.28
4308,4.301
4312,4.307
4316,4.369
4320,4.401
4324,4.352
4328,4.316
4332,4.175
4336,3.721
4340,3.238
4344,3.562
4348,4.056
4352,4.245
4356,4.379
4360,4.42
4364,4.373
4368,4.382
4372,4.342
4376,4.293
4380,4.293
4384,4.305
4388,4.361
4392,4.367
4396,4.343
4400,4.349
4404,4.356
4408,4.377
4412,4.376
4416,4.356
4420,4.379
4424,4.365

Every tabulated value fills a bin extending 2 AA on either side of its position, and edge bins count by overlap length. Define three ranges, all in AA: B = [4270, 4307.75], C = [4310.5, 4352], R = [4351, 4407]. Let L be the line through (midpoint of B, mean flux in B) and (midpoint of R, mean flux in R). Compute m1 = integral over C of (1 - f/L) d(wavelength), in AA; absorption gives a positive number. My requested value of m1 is 2.8 AA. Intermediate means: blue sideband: 4.35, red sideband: 4.35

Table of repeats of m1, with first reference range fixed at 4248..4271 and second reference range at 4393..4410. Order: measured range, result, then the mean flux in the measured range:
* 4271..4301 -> 0.4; 4.37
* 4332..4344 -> 2.1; 3.61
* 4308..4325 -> 0.2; 4.35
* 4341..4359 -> 1.5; 4.03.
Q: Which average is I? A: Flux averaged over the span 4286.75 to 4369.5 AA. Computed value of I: 4.2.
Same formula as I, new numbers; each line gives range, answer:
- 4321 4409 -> 4.21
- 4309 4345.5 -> 4.06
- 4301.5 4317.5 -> 4.31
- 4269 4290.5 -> 4.38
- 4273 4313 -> 4.35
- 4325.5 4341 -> 3.92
